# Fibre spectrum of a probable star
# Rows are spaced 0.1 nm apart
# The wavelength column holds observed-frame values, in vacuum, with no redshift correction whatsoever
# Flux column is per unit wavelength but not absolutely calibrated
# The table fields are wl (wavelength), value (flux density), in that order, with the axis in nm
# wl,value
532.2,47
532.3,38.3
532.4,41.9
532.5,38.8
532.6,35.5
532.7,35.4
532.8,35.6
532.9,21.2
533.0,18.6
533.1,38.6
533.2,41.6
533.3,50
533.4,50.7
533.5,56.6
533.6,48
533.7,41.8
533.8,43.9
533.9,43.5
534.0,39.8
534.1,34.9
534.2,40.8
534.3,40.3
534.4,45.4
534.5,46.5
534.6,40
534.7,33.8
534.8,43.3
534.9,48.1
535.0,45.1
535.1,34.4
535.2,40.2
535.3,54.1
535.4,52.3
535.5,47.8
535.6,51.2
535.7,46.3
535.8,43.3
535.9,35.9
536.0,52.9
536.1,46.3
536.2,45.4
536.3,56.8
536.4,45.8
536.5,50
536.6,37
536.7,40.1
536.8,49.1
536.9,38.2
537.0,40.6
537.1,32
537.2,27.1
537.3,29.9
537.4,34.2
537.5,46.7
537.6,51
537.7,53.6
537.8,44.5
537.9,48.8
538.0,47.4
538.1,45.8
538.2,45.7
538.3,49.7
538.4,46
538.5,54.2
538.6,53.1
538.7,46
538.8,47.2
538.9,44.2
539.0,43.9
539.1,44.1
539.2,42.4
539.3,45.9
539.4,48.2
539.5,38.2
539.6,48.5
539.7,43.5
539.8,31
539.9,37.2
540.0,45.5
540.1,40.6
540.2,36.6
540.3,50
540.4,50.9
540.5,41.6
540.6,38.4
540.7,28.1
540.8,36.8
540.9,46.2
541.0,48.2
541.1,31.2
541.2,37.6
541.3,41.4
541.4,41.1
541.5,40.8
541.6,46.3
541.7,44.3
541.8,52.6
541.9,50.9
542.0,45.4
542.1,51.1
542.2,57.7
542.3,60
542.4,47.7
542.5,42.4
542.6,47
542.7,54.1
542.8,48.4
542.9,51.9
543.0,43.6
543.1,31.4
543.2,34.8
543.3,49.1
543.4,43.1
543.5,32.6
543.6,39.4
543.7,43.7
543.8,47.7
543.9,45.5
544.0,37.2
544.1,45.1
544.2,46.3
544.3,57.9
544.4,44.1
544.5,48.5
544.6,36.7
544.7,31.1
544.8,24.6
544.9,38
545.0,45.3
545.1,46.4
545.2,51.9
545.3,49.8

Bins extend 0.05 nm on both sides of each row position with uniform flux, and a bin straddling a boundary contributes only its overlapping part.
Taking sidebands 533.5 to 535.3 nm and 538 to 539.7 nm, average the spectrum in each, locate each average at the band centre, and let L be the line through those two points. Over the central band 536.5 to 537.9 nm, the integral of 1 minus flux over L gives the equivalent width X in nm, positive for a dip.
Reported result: 0.12 nm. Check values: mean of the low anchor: 42.5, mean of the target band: 41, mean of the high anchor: 46.4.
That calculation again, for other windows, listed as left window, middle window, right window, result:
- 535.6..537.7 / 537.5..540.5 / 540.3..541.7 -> -0.26 nm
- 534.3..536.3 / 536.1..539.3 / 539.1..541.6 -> -0.10 nm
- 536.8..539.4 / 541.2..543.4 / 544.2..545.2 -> -0.18 nm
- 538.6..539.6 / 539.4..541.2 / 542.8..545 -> 0.14 nm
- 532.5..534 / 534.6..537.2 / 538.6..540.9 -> -0.19 nm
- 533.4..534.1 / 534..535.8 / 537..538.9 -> 0.05 nm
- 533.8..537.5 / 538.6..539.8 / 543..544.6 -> -0.05 nm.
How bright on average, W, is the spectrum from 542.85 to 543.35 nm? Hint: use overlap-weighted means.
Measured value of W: 42.2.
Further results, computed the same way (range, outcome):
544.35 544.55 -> 46.3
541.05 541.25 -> 34.4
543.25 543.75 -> 41.6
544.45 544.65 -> 42.6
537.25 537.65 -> 40.4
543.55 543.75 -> 41.6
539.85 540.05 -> 41.3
